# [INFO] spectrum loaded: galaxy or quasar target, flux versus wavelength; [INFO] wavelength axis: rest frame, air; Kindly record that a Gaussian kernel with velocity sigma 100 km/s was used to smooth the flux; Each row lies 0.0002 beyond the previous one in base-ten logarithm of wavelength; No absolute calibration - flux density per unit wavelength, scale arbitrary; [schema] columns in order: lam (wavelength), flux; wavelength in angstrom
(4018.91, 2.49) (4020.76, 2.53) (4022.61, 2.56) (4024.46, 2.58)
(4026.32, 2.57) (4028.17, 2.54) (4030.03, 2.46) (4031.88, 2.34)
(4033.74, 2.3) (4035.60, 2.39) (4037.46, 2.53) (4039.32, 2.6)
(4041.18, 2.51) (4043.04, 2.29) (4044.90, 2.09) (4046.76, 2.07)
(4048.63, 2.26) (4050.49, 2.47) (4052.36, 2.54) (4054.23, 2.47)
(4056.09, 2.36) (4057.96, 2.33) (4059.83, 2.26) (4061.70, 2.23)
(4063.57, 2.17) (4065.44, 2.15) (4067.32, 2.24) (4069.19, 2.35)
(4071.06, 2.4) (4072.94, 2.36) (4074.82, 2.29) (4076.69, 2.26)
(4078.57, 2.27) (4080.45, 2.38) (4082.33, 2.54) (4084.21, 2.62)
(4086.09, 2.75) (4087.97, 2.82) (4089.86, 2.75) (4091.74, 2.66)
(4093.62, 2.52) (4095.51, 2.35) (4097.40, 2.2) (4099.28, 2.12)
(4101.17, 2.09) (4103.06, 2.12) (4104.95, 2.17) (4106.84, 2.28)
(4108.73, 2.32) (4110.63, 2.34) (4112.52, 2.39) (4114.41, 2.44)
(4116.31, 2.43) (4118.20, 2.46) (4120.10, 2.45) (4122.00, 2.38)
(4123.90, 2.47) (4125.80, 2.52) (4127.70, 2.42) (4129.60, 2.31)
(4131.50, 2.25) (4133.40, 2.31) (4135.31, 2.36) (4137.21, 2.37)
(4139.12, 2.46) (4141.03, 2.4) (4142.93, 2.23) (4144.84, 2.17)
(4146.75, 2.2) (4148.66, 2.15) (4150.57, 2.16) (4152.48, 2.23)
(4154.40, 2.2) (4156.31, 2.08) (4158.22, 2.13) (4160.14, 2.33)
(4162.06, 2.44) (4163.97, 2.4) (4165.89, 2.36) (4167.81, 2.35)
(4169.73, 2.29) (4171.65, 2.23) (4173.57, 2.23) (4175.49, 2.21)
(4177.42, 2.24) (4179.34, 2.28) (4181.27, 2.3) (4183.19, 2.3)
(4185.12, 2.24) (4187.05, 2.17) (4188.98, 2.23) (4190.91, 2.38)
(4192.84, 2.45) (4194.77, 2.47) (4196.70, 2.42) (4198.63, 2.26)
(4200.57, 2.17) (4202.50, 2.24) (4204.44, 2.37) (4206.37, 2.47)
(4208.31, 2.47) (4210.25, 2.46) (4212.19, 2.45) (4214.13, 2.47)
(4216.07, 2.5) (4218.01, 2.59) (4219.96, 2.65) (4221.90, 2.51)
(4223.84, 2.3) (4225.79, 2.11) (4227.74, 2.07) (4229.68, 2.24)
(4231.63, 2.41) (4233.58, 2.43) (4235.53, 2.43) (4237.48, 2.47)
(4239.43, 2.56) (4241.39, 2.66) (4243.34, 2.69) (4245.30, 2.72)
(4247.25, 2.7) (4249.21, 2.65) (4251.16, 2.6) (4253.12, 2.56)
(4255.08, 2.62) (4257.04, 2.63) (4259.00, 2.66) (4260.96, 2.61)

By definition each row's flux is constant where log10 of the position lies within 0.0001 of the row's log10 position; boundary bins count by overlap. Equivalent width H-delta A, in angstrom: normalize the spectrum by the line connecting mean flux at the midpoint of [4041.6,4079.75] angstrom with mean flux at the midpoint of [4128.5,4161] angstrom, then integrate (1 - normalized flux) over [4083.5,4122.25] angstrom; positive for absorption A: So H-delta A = -2.3 angstrom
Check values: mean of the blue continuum 2.3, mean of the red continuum 2.26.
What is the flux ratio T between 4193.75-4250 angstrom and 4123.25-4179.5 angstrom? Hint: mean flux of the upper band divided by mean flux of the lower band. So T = 1.07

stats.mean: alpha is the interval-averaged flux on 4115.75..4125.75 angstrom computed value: 2.45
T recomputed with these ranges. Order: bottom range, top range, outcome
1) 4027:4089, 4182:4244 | 1.00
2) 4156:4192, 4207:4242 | 1.07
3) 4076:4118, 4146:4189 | 0.94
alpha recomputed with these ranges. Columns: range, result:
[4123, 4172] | 2.3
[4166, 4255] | 2.4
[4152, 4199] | 2.29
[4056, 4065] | 2.25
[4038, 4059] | 2.37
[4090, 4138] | 2.36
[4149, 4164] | 2.23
